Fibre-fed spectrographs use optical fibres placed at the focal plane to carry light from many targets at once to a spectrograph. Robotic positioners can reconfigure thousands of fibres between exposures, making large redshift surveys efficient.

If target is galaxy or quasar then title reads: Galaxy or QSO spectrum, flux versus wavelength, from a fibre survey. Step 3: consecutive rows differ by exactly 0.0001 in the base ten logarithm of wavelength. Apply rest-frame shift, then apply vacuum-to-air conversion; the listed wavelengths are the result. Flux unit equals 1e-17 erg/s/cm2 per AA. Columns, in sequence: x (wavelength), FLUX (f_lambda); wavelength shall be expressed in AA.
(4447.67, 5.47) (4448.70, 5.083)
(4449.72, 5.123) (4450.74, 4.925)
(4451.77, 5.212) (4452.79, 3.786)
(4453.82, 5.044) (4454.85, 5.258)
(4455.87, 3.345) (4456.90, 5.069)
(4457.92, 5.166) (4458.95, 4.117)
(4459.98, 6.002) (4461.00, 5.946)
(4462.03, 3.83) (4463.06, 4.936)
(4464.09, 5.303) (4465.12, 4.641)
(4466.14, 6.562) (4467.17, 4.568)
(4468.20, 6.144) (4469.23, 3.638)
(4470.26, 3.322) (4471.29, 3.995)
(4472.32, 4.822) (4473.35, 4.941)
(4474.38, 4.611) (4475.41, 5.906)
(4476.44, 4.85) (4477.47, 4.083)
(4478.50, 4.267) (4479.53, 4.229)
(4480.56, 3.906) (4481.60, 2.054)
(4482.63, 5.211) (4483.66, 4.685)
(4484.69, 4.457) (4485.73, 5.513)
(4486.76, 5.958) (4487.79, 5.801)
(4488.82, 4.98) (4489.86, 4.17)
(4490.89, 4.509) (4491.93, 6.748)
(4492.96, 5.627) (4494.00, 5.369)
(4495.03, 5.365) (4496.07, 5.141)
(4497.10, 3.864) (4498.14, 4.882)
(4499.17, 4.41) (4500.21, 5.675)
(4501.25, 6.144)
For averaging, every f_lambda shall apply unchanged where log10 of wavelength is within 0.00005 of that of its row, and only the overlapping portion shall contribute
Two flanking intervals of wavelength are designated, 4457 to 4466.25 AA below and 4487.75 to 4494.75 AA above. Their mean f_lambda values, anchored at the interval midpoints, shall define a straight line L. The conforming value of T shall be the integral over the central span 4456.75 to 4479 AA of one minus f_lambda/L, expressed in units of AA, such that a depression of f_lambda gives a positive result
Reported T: 1.3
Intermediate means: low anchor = 5.1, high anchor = 5.28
